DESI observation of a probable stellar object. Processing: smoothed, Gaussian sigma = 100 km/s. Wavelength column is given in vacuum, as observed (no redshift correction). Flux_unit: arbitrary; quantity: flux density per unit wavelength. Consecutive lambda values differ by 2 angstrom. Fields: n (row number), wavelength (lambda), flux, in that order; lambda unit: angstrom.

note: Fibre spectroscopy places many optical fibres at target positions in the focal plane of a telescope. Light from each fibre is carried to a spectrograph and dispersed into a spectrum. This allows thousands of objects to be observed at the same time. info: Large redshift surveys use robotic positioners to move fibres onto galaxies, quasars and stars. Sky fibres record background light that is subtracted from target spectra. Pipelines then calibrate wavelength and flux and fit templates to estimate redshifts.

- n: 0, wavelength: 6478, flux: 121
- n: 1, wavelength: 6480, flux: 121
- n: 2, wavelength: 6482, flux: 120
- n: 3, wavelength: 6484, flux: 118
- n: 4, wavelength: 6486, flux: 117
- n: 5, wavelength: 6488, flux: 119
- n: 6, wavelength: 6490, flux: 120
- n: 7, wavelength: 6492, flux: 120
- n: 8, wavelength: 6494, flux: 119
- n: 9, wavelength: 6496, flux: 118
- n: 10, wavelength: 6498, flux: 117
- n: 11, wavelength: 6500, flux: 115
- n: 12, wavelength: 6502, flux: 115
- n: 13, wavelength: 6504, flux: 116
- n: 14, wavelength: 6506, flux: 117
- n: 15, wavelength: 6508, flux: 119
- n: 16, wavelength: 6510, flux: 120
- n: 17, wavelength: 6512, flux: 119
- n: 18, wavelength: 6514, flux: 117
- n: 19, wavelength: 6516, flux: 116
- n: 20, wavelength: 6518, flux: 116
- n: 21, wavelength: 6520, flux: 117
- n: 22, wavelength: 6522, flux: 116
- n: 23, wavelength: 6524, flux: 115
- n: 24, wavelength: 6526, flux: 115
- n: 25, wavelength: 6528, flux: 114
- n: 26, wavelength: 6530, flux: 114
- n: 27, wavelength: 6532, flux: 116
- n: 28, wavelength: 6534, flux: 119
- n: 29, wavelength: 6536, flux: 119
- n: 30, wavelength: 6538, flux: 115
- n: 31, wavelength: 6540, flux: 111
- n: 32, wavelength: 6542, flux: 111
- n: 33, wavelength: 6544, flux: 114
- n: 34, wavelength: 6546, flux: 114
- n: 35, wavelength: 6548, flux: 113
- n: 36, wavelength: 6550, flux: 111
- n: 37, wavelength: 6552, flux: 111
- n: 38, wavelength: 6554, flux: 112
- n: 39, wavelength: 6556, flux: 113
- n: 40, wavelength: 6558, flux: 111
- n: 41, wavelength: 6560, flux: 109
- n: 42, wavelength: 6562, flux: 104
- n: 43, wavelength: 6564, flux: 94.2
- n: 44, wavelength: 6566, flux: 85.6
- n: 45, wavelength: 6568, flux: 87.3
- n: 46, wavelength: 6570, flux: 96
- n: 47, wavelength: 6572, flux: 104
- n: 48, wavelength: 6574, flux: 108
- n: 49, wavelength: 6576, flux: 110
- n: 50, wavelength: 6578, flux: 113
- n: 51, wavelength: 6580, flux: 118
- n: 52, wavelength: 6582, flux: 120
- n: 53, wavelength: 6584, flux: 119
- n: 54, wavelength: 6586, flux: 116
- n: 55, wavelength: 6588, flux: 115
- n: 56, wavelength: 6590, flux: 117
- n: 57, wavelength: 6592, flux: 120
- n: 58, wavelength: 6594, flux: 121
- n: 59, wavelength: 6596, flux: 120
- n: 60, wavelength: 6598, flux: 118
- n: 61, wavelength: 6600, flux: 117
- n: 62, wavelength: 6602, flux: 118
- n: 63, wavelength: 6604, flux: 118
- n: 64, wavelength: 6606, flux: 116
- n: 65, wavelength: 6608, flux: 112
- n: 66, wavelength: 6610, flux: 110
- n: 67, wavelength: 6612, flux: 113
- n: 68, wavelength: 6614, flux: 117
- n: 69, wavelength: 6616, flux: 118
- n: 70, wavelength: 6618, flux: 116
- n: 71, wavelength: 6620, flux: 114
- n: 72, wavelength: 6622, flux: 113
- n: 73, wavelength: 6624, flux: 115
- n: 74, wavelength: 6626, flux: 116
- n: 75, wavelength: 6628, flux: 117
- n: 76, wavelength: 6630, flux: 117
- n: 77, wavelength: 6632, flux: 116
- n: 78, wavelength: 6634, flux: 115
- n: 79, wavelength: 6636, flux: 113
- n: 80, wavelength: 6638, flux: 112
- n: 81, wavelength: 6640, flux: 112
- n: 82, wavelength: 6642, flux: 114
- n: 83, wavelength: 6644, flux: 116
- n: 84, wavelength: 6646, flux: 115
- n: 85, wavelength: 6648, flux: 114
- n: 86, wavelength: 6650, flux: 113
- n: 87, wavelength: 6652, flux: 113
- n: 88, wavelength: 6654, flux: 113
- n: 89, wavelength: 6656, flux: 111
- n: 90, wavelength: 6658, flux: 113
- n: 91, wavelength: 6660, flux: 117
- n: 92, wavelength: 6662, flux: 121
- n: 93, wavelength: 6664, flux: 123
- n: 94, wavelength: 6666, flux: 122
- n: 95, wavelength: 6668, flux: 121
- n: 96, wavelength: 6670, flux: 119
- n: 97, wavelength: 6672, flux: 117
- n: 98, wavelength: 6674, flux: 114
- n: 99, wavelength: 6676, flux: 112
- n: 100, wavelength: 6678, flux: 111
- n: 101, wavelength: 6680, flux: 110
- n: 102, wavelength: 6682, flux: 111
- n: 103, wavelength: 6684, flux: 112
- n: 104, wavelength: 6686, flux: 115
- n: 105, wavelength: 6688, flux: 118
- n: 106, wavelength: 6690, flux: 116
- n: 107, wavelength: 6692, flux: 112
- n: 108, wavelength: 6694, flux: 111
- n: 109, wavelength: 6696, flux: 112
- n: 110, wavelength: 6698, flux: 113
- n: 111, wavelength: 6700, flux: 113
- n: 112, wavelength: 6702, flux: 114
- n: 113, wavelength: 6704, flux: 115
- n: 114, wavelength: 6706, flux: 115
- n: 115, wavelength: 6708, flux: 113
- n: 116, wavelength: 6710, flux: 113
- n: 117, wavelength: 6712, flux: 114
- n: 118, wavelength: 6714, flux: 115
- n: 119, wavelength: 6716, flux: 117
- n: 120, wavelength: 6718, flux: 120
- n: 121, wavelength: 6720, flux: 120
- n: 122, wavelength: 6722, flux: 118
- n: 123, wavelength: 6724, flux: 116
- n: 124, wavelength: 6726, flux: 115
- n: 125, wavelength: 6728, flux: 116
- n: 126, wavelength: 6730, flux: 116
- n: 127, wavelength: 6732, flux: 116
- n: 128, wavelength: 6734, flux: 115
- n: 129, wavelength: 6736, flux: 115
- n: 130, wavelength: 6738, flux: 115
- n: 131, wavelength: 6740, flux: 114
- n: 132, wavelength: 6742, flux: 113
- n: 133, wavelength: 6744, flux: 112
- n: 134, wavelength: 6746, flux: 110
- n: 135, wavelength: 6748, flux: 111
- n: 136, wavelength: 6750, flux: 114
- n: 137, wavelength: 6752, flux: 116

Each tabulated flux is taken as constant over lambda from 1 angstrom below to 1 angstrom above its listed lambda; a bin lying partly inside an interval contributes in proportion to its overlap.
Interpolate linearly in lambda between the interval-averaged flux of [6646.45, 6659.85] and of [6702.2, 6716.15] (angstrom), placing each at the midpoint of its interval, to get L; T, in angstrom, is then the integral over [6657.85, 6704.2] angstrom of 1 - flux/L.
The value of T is -0.55 angstrom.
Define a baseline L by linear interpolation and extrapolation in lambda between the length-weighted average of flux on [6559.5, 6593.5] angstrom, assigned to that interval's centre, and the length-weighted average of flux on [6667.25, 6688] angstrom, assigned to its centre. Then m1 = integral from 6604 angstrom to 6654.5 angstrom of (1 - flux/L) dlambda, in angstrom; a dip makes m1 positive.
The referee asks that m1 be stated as -1.4 angstrom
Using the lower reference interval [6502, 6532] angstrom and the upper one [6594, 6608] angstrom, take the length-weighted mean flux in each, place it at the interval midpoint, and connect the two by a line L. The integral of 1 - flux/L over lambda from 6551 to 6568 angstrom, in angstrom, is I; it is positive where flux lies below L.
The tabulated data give 1.90 angstrom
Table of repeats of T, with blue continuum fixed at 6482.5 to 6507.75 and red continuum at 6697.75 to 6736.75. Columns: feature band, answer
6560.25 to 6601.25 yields 2.33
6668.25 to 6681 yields 0.18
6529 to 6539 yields 0.06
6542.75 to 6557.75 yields 0.60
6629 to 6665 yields 0.40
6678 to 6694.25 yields 0.38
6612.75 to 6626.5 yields 0.11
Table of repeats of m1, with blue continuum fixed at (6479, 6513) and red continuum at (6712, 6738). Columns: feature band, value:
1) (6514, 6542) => 0.59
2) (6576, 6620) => 0.33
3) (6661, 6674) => -0.35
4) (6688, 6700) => 0.35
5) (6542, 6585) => 3.53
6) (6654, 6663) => 0.13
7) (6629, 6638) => 0.17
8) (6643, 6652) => 0.21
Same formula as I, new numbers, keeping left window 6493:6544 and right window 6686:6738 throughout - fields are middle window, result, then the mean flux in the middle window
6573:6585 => 0.12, 115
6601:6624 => 0.13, 115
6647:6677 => -0.21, 116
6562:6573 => 2.04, 94.4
